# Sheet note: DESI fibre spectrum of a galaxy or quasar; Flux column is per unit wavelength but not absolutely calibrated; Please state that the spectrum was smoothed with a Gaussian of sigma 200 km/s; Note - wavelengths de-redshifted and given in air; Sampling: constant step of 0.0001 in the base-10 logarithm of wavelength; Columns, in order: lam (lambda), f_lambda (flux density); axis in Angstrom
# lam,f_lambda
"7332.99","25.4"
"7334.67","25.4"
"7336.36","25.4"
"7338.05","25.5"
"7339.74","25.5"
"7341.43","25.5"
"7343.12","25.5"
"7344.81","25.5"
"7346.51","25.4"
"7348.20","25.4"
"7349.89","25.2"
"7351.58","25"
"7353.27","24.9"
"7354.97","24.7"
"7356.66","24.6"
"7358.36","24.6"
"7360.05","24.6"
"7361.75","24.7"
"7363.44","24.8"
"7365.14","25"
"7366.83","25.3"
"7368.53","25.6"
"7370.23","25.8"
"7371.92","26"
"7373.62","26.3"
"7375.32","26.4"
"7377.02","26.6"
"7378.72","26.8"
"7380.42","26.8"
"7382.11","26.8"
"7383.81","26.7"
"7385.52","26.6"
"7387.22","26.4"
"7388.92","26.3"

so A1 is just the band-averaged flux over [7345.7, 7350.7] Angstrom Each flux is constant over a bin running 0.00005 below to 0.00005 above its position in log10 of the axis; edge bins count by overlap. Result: 25.4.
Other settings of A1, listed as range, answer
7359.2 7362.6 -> 24.7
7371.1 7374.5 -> 26.1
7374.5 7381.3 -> 26.7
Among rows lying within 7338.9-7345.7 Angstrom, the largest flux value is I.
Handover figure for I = 25.5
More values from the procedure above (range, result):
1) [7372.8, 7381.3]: 26.8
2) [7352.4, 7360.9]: 24.9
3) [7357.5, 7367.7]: 25.3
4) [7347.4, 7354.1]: 25.4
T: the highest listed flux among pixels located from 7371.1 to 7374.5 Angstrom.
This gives 26.3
